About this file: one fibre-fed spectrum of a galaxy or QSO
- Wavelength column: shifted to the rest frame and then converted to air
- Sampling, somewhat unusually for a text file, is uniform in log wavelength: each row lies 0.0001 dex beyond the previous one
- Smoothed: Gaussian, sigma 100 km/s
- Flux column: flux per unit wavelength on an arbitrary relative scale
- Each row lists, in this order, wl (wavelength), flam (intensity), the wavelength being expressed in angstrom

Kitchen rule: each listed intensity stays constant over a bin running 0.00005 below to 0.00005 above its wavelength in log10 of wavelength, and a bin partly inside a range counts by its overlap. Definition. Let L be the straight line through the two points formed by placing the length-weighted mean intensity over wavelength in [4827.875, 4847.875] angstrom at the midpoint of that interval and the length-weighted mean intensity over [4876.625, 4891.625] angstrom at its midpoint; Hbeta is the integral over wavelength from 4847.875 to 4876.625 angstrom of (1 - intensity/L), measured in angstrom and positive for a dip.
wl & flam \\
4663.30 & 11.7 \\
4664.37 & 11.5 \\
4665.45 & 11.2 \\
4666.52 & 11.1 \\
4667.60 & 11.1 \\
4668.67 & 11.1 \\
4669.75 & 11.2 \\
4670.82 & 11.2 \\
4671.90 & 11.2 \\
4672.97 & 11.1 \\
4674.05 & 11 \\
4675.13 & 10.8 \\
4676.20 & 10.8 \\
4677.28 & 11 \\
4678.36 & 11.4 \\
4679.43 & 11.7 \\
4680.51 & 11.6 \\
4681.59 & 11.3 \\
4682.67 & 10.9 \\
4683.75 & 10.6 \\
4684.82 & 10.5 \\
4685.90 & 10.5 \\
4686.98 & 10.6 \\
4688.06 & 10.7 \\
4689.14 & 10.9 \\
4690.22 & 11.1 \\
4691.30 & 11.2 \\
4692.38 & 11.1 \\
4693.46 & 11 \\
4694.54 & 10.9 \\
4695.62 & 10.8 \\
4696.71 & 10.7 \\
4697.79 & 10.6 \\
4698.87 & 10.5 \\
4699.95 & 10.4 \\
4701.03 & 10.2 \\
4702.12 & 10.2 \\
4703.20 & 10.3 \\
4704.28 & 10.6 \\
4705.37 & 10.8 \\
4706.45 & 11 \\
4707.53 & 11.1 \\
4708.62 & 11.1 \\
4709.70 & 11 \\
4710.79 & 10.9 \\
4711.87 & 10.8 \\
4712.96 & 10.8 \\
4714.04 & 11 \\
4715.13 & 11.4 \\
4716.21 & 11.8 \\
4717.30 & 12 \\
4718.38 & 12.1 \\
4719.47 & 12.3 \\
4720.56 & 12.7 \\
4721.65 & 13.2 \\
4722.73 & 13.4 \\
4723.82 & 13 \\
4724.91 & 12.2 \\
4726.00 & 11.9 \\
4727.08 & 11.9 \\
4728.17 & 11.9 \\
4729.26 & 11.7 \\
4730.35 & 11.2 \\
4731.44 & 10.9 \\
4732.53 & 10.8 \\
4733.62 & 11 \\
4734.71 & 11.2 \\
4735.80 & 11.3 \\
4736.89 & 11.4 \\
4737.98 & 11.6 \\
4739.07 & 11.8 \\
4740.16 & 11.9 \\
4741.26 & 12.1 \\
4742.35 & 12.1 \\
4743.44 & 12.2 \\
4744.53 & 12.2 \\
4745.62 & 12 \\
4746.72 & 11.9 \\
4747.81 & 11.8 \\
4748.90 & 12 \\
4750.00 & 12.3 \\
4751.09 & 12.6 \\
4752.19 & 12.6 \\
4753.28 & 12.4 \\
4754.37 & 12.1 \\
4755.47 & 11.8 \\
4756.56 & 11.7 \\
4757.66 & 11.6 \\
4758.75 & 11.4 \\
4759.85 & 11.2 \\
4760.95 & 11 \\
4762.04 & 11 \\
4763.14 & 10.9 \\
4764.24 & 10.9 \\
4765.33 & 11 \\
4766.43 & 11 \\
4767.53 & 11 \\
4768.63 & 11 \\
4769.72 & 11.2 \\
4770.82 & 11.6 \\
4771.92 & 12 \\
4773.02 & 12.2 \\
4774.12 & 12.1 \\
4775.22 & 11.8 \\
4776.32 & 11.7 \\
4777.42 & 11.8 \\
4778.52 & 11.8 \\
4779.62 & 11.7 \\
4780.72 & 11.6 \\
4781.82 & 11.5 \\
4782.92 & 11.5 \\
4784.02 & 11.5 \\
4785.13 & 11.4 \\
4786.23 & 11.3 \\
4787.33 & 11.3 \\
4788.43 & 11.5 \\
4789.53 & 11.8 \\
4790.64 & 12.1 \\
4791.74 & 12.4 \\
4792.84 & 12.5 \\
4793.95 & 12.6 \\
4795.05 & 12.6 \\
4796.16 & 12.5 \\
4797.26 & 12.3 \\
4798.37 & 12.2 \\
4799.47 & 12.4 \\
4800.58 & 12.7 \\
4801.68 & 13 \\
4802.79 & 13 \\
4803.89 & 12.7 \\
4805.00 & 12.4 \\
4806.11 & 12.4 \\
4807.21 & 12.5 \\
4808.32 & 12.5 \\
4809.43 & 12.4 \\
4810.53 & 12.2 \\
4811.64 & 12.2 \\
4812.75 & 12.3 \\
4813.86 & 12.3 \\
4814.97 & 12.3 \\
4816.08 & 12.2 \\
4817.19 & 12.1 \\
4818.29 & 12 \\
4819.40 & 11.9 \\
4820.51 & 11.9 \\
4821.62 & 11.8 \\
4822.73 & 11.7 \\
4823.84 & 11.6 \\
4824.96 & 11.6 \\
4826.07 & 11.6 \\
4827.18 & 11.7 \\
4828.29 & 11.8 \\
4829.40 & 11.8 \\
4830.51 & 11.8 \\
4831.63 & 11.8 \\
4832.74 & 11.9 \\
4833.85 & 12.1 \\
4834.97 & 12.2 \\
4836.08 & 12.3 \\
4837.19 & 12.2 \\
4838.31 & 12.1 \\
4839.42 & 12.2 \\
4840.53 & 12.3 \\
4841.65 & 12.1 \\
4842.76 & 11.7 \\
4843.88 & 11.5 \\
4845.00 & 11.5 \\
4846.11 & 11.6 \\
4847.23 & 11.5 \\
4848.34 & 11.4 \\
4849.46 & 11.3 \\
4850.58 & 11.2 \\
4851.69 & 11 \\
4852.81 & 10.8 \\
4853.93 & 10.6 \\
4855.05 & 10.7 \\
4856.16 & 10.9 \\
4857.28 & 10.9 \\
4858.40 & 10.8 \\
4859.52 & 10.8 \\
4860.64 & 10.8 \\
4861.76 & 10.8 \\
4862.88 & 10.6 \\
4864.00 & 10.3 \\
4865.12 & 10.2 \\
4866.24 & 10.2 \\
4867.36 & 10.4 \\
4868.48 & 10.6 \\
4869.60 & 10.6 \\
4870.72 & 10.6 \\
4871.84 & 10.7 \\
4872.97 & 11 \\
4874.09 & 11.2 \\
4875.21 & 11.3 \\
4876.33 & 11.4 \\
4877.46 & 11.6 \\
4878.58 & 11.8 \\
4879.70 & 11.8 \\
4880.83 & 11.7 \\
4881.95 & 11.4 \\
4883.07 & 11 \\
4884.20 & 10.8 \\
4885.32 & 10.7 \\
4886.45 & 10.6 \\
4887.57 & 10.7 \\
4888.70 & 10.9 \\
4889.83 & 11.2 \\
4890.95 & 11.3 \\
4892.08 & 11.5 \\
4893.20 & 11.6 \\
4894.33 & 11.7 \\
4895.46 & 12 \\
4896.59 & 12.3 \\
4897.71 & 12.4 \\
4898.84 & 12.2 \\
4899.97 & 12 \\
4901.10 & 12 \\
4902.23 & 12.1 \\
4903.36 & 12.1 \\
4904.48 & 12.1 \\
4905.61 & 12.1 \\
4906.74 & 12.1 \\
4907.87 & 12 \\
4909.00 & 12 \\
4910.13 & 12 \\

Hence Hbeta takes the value 1.82 angstrom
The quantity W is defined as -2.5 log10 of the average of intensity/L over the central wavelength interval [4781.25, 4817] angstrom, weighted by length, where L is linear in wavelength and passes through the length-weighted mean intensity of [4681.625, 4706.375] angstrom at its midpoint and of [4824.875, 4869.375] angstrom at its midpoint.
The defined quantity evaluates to -0.10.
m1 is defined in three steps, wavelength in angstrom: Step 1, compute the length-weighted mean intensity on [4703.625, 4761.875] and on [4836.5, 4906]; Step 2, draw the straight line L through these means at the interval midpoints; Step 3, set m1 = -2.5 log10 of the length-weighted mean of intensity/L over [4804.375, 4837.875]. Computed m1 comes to -0.05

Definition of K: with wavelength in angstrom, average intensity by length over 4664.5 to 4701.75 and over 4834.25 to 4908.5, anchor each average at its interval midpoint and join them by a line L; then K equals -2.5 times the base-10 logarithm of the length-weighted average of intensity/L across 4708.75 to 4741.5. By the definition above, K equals -0.06 mag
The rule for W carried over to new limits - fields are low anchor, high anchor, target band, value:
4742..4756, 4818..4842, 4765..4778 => 0.05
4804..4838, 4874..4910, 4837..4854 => 0.03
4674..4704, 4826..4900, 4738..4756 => -0.10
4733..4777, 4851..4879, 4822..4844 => -0.08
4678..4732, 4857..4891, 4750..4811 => -0.07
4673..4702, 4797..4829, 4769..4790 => 0.02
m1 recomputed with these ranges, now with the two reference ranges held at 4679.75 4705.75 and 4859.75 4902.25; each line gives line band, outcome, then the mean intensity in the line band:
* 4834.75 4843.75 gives -0.095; 12.1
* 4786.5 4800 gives -0.111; 12.2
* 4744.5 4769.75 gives -0.068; 11.6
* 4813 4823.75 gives -0.091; 12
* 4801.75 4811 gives -0.141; 12.5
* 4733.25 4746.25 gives -0.084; 11.7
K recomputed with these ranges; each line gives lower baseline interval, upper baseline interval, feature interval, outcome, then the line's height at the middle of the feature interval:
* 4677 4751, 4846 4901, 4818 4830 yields -0.05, 11.2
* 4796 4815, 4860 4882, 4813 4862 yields 0.01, 11.7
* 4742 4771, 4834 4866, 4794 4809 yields -0.10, 11.5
